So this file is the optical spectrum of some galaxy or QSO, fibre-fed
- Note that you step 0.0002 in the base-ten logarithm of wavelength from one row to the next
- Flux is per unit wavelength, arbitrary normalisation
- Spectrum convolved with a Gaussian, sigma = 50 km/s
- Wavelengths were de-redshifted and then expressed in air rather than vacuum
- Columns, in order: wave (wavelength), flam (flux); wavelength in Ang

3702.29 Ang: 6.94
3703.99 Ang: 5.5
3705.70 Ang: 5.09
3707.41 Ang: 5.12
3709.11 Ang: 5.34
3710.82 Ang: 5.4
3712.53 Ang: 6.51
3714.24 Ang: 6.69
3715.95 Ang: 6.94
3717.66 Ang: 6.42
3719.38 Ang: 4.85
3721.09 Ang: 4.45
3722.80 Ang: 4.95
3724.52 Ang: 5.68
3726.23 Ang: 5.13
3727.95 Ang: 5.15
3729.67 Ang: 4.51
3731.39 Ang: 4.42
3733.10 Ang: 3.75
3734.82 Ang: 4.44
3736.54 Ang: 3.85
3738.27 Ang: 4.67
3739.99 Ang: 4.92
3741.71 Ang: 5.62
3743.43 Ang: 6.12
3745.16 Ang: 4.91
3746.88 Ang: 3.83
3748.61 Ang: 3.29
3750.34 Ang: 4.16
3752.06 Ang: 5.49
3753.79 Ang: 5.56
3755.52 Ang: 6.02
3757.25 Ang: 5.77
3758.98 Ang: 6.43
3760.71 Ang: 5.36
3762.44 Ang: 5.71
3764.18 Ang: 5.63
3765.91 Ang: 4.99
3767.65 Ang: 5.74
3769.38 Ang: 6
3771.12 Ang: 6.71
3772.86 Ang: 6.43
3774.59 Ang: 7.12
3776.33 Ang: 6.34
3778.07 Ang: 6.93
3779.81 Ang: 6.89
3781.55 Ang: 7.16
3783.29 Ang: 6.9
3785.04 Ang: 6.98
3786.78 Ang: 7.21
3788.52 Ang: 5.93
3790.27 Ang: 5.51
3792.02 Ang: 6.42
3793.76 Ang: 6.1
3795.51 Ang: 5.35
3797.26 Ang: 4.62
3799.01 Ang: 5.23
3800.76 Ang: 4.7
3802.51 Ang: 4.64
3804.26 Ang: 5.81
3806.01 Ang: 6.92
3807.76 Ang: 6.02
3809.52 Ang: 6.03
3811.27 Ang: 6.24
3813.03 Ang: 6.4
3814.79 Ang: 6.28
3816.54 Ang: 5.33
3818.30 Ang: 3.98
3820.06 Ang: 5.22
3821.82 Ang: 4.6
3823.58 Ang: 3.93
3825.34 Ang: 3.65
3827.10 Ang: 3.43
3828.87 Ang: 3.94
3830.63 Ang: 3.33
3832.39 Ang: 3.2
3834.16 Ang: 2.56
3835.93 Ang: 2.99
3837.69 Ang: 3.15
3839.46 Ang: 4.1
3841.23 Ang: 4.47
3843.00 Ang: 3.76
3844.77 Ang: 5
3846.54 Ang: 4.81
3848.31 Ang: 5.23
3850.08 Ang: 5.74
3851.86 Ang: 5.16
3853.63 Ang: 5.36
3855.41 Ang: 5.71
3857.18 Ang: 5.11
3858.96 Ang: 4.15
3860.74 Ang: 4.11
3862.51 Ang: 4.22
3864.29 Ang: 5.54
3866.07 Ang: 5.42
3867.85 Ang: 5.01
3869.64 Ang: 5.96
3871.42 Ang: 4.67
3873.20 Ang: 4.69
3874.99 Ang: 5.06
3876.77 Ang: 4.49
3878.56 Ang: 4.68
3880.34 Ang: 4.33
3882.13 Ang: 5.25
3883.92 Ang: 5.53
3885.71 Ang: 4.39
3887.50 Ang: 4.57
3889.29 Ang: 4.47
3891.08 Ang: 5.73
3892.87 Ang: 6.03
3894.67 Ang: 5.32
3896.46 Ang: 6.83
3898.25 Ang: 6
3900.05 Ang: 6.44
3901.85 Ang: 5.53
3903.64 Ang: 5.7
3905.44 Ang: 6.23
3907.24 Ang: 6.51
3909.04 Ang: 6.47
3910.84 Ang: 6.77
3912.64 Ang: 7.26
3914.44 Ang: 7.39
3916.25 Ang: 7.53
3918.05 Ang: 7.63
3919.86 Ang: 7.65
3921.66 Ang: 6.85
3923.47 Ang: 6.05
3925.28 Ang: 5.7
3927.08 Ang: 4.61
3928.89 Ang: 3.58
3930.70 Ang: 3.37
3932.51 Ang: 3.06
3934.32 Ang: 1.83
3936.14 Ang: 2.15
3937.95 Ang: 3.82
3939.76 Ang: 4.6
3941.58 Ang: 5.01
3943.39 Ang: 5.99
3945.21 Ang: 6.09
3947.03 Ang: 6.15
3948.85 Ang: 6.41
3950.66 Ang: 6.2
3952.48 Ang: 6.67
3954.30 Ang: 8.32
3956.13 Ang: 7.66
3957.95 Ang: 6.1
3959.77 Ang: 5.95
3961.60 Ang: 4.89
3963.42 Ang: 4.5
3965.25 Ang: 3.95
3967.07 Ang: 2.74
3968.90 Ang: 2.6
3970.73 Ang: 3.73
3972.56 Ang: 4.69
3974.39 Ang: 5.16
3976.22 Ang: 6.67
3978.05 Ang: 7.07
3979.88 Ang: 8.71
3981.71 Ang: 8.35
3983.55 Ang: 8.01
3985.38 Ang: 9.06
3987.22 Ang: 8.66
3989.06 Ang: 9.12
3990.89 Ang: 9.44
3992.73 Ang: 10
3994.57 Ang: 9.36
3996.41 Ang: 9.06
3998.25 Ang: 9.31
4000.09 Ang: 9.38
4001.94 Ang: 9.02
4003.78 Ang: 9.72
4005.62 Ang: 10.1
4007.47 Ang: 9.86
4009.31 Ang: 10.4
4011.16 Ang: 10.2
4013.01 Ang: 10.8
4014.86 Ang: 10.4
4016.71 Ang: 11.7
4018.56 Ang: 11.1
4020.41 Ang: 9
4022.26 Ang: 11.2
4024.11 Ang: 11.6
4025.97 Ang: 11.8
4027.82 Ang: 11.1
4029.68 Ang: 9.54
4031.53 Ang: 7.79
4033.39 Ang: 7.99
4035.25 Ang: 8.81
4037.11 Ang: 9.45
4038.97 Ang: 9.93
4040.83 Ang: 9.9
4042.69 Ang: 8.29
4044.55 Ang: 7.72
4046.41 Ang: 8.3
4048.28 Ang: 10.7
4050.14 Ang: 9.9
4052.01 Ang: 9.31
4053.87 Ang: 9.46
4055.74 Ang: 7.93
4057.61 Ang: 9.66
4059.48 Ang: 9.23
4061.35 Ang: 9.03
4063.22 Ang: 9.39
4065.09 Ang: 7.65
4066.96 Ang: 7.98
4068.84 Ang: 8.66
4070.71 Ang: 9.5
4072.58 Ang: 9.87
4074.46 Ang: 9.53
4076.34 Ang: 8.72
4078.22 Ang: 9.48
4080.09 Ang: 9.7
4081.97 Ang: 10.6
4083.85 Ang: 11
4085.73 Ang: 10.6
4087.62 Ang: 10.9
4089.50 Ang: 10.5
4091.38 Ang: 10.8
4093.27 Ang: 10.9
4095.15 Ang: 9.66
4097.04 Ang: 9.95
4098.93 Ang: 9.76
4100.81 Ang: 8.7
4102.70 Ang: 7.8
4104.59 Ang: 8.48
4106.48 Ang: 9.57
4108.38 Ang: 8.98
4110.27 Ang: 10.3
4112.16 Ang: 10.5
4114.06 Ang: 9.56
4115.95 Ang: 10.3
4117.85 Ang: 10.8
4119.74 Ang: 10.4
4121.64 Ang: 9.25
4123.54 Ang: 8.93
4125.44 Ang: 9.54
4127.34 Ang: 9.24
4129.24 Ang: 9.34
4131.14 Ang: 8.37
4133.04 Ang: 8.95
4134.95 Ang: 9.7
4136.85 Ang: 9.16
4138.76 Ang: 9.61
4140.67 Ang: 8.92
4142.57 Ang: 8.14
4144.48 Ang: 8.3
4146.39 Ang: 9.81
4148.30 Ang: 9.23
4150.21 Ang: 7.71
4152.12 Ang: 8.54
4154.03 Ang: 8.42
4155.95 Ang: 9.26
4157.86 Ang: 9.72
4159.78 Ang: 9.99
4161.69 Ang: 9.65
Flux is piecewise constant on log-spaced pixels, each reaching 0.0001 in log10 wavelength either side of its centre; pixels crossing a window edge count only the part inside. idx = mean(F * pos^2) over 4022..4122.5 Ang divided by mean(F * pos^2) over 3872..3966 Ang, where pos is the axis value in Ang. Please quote 1.9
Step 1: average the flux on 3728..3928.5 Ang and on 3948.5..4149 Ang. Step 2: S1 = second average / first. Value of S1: 1.66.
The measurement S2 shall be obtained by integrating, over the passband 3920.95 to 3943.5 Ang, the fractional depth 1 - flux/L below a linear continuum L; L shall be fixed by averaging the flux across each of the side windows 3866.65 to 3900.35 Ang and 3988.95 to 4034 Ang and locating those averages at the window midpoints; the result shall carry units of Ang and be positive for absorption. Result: 8.76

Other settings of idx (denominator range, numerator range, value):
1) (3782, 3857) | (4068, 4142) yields 2.21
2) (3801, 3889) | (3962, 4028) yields 1.93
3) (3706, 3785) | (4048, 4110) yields 2.04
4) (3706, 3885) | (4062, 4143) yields 2.14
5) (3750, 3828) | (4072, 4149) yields 1.97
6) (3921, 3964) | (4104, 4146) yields 1.96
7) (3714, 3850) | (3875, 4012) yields 1.33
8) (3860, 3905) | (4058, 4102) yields 2.04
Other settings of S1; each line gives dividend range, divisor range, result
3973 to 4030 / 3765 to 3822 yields 1.59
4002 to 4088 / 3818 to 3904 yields 2.04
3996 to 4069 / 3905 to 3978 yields 1.75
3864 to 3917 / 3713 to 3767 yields 1.10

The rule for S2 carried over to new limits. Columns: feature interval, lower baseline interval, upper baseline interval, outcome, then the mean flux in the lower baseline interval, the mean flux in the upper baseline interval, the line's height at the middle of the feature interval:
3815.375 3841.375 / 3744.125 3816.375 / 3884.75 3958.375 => 8.7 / 5.84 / 5.72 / 5.8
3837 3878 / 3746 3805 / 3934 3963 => 6.1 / 5.79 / 5.55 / 5.68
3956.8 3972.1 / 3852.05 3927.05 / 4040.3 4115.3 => 5.9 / 5.65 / 9.46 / 7.17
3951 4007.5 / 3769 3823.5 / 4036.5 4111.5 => 6.8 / 5.97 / 9.45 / 8.26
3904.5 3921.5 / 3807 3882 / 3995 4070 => -1.5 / 4.7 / 9.56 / 6.47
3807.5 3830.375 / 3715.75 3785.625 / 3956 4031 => 4.9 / 5.5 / 8.35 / 6.3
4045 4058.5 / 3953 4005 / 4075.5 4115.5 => -0.6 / 7.21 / 9.84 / 8.85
